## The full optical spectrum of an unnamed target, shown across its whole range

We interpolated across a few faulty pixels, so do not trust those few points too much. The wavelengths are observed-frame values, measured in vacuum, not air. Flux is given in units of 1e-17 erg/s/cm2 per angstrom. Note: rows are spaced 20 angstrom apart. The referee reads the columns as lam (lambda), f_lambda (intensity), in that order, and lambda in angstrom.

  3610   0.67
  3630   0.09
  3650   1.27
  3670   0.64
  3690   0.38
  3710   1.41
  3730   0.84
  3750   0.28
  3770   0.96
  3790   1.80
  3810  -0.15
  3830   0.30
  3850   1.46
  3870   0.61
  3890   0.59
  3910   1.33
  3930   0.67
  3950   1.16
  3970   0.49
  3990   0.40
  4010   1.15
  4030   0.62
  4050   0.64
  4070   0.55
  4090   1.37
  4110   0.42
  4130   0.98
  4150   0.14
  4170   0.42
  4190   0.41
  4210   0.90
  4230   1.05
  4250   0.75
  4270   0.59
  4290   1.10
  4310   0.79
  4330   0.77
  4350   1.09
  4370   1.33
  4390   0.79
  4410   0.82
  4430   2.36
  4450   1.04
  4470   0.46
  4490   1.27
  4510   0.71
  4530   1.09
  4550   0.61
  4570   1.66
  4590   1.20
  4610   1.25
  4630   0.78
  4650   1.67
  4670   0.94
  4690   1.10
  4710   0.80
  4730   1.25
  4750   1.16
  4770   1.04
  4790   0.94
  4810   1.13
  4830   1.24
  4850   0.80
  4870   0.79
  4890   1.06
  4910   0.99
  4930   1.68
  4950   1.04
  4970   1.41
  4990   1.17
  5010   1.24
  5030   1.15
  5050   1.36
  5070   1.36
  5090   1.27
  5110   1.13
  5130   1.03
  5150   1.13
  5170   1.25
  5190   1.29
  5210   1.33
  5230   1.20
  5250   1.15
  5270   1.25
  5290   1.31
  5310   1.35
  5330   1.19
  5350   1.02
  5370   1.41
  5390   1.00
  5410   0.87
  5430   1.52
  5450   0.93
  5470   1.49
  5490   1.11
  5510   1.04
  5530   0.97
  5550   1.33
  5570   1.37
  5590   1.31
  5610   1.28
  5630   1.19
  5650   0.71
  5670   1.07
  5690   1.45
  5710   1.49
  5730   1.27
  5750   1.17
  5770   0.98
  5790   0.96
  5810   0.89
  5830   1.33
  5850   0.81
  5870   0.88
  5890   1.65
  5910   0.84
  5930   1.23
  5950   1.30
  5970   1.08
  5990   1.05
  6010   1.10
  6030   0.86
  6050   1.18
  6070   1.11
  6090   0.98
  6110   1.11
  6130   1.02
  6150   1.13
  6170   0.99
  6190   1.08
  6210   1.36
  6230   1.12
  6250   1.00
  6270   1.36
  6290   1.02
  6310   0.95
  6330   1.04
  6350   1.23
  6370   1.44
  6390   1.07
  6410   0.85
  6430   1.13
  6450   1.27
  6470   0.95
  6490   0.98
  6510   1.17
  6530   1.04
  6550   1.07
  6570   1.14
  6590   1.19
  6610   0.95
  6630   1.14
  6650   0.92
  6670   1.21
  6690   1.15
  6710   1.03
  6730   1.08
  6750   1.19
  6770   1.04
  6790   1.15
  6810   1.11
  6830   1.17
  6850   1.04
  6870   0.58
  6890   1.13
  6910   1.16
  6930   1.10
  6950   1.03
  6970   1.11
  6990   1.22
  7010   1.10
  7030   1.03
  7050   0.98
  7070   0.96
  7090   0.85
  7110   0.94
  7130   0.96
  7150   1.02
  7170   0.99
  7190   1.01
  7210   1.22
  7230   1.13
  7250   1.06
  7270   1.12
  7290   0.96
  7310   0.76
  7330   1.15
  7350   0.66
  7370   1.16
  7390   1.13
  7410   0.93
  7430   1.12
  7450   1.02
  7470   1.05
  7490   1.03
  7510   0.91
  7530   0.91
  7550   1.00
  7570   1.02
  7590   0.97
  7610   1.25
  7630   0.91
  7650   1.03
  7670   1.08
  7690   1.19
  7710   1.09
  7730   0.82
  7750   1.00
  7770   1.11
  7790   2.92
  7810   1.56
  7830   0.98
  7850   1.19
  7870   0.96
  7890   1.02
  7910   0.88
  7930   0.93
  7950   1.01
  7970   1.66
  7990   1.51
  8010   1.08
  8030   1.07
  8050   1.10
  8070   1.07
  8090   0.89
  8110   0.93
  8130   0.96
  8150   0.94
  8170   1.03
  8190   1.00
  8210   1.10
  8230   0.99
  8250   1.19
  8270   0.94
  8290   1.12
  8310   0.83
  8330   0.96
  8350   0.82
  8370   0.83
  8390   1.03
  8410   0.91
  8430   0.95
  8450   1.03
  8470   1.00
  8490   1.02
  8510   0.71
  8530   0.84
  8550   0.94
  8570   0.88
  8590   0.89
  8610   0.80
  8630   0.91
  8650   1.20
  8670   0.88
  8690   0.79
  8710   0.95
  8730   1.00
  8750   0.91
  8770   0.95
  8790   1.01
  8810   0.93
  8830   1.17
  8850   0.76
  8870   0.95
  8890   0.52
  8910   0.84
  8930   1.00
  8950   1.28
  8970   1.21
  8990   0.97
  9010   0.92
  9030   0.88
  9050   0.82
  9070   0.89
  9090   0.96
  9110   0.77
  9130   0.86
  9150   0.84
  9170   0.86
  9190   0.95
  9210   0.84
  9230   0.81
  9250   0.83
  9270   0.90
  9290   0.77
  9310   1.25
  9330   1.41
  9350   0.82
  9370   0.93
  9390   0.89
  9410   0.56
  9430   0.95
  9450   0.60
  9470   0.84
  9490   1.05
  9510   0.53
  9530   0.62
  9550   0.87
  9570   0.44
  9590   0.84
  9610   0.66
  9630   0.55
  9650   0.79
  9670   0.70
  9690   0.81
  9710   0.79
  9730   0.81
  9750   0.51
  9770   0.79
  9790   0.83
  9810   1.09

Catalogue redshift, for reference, 0.186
